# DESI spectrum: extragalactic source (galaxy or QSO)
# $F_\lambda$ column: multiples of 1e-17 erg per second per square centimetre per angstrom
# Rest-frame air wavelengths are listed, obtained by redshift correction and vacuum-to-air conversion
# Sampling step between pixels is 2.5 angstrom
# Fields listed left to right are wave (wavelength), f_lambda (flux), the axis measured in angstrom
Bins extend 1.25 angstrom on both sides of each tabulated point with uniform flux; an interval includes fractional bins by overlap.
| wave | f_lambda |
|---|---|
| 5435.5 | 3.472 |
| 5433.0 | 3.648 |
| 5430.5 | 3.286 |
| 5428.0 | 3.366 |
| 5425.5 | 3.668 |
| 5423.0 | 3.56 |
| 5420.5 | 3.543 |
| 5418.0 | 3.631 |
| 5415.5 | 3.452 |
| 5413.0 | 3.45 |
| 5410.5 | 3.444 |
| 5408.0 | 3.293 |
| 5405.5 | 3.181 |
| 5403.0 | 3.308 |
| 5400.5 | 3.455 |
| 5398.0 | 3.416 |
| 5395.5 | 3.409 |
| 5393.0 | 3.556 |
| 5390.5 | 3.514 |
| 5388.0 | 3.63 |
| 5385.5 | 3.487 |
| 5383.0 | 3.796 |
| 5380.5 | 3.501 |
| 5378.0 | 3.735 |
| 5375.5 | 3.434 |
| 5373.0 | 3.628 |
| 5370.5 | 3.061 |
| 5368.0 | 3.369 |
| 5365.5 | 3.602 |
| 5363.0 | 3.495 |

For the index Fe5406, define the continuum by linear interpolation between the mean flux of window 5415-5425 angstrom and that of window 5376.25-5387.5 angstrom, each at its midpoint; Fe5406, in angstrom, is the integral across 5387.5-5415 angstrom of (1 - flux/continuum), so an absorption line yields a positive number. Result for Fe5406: 1.3 angstrom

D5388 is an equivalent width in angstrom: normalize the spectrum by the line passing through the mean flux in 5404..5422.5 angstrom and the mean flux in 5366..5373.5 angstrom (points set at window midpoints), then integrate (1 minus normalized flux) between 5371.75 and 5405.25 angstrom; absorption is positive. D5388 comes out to -1.3 angstrom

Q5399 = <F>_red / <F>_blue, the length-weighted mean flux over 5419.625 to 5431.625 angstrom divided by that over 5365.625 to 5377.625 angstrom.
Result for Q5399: 1.0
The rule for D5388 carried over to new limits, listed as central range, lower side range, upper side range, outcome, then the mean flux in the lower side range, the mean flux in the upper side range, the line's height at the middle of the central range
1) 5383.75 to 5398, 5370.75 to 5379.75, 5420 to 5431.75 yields -0.01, 3.53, 3.48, 3.52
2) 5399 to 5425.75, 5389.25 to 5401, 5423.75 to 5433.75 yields 0.27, 3.47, 3.49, 3.48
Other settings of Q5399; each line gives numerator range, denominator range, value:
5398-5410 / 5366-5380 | 0.96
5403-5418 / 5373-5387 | 0.94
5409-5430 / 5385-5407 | 1.02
